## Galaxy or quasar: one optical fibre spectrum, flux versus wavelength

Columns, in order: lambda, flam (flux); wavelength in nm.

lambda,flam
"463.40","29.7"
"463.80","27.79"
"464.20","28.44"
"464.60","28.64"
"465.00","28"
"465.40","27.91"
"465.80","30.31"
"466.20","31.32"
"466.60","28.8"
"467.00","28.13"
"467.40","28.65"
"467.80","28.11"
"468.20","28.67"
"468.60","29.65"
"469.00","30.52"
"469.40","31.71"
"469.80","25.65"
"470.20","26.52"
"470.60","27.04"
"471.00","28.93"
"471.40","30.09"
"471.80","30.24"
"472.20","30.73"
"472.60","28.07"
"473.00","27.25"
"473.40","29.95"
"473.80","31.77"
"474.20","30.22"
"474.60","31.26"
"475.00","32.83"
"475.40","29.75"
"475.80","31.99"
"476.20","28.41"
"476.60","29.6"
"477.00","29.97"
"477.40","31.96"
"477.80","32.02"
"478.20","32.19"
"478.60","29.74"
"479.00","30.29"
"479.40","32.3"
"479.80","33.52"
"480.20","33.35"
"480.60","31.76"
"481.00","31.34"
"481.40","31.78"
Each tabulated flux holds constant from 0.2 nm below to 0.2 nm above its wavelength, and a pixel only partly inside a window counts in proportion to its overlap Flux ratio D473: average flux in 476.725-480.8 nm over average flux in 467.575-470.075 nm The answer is 1.09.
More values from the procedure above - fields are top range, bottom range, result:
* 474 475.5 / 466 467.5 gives 1.06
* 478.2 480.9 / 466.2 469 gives 1.10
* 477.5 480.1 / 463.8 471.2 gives 1.11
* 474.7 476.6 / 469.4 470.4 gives 1.13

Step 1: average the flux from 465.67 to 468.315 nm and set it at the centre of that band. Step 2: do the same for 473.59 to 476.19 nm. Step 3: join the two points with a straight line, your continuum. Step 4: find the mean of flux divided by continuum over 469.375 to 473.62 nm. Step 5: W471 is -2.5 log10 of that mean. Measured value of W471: 0.06 mag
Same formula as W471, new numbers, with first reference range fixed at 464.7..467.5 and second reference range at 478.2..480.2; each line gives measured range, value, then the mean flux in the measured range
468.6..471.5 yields 0.04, 28.7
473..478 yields 0.01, 30.7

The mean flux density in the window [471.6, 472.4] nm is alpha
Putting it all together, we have 30.5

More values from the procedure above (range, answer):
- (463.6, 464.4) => 28.1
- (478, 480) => 31.6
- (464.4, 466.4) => 29.2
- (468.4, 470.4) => 28.8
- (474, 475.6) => 31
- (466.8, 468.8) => 28.6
